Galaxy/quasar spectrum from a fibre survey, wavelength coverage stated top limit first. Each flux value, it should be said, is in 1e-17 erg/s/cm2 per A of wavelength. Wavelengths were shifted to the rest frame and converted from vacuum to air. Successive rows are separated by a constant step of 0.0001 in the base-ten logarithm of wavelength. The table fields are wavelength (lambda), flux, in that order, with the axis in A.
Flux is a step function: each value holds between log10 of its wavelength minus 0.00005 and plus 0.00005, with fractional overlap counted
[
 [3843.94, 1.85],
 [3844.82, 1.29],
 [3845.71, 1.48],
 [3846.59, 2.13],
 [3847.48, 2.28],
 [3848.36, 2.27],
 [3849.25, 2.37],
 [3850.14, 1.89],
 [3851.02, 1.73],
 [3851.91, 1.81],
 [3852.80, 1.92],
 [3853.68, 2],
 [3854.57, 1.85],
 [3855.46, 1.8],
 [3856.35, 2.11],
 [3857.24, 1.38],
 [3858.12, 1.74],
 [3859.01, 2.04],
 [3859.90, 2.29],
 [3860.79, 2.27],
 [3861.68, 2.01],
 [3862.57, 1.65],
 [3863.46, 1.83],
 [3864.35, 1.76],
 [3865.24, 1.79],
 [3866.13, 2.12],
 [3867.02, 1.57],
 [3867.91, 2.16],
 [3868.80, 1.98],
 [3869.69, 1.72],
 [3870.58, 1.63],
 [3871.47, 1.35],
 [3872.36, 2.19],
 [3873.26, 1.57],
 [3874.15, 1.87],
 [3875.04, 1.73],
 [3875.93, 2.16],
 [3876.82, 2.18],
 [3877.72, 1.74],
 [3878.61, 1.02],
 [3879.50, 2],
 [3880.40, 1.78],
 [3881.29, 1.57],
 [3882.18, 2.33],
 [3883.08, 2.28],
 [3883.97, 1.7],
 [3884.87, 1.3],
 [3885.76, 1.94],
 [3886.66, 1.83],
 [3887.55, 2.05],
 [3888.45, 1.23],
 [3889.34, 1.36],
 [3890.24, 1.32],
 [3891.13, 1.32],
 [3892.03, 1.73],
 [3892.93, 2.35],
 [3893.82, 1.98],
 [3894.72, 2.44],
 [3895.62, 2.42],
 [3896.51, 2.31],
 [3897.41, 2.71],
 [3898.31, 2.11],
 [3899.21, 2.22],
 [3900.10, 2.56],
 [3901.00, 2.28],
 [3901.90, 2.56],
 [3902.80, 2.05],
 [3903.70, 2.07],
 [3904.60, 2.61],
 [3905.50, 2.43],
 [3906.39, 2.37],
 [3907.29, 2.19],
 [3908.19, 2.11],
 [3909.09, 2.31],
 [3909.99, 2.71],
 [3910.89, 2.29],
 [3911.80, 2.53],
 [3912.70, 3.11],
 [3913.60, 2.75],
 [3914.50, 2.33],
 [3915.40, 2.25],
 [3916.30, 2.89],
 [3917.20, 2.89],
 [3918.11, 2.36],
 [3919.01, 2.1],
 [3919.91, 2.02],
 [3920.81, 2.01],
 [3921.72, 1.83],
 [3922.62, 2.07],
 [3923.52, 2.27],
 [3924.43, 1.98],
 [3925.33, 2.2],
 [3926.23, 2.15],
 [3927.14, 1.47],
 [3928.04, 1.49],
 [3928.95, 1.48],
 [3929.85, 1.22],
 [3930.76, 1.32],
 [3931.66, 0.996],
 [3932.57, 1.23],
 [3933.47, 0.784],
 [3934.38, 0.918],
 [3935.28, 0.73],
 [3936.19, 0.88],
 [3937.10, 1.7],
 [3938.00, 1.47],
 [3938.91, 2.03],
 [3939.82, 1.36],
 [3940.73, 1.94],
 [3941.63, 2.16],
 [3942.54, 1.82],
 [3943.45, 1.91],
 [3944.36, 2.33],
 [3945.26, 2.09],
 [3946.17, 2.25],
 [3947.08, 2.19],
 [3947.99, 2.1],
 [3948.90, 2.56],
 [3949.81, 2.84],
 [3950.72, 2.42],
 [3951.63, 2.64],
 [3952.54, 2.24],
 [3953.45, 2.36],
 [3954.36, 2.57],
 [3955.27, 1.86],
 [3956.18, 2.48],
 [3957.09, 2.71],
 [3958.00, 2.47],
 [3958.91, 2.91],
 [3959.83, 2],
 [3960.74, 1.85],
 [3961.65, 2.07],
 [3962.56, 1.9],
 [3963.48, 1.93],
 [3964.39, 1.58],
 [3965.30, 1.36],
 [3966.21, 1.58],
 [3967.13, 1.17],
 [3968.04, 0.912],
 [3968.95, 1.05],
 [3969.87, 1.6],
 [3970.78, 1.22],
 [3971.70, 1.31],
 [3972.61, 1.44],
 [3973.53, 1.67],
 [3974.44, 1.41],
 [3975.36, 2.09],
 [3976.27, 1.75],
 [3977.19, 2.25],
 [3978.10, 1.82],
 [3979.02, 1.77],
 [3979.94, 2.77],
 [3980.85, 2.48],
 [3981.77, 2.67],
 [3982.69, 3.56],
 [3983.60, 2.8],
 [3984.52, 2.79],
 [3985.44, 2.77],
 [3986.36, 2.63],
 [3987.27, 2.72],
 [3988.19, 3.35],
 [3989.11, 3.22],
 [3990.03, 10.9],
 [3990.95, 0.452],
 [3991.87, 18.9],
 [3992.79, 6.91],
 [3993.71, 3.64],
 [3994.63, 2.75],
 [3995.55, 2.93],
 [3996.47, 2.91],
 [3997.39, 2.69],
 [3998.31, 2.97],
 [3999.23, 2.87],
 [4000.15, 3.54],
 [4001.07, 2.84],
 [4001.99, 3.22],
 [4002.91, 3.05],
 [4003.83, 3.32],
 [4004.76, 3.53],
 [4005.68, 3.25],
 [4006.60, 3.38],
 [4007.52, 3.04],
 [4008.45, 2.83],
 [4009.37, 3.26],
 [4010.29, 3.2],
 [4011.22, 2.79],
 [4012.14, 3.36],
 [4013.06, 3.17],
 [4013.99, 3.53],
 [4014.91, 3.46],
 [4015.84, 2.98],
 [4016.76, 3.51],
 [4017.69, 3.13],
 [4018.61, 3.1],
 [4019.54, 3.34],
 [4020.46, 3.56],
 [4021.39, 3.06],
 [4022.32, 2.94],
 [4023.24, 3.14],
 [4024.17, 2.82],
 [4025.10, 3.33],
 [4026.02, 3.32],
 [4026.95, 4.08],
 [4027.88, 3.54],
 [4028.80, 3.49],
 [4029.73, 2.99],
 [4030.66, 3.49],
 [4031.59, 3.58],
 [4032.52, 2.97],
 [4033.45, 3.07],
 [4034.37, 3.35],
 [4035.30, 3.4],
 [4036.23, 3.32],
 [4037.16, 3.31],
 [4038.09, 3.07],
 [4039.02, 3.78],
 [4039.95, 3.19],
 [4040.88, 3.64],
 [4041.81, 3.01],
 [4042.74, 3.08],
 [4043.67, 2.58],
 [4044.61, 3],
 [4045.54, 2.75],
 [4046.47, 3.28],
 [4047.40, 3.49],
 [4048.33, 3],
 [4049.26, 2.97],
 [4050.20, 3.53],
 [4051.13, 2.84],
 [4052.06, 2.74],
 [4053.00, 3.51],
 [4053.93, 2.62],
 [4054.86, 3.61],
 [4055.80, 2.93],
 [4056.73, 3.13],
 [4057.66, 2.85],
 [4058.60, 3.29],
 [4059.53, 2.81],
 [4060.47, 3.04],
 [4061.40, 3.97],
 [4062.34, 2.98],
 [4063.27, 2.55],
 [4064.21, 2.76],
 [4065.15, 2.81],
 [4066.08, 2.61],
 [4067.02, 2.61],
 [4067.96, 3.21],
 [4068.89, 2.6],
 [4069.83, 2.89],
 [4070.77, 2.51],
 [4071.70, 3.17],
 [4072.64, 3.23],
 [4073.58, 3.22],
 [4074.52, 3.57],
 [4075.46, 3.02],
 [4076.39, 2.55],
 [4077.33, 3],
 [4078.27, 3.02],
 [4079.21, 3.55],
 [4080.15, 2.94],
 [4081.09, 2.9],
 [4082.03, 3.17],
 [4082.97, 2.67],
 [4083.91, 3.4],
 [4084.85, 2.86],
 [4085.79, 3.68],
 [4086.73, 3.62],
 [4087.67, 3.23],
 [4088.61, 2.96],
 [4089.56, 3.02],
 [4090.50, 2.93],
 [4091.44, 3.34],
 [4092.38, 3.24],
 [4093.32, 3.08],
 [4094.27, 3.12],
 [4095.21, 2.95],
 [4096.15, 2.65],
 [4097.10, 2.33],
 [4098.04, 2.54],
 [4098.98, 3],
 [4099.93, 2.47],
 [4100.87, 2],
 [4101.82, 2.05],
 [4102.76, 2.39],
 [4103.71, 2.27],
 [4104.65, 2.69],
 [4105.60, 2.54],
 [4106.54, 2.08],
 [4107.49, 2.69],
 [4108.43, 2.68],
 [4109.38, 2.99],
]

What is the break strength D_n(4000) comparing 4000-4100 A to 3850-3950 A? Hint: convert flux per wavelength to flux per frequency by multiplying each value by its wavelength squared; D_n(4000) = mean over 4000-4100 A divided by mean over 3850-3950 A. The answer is 1.7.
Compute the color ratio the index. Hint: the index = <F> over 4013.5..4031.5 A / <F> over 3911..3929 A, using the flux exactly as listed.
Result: 1.49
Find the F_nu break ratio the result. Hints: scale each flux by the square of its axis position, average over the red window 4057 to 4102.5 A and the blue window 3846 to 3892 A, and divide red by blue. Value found 1.8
